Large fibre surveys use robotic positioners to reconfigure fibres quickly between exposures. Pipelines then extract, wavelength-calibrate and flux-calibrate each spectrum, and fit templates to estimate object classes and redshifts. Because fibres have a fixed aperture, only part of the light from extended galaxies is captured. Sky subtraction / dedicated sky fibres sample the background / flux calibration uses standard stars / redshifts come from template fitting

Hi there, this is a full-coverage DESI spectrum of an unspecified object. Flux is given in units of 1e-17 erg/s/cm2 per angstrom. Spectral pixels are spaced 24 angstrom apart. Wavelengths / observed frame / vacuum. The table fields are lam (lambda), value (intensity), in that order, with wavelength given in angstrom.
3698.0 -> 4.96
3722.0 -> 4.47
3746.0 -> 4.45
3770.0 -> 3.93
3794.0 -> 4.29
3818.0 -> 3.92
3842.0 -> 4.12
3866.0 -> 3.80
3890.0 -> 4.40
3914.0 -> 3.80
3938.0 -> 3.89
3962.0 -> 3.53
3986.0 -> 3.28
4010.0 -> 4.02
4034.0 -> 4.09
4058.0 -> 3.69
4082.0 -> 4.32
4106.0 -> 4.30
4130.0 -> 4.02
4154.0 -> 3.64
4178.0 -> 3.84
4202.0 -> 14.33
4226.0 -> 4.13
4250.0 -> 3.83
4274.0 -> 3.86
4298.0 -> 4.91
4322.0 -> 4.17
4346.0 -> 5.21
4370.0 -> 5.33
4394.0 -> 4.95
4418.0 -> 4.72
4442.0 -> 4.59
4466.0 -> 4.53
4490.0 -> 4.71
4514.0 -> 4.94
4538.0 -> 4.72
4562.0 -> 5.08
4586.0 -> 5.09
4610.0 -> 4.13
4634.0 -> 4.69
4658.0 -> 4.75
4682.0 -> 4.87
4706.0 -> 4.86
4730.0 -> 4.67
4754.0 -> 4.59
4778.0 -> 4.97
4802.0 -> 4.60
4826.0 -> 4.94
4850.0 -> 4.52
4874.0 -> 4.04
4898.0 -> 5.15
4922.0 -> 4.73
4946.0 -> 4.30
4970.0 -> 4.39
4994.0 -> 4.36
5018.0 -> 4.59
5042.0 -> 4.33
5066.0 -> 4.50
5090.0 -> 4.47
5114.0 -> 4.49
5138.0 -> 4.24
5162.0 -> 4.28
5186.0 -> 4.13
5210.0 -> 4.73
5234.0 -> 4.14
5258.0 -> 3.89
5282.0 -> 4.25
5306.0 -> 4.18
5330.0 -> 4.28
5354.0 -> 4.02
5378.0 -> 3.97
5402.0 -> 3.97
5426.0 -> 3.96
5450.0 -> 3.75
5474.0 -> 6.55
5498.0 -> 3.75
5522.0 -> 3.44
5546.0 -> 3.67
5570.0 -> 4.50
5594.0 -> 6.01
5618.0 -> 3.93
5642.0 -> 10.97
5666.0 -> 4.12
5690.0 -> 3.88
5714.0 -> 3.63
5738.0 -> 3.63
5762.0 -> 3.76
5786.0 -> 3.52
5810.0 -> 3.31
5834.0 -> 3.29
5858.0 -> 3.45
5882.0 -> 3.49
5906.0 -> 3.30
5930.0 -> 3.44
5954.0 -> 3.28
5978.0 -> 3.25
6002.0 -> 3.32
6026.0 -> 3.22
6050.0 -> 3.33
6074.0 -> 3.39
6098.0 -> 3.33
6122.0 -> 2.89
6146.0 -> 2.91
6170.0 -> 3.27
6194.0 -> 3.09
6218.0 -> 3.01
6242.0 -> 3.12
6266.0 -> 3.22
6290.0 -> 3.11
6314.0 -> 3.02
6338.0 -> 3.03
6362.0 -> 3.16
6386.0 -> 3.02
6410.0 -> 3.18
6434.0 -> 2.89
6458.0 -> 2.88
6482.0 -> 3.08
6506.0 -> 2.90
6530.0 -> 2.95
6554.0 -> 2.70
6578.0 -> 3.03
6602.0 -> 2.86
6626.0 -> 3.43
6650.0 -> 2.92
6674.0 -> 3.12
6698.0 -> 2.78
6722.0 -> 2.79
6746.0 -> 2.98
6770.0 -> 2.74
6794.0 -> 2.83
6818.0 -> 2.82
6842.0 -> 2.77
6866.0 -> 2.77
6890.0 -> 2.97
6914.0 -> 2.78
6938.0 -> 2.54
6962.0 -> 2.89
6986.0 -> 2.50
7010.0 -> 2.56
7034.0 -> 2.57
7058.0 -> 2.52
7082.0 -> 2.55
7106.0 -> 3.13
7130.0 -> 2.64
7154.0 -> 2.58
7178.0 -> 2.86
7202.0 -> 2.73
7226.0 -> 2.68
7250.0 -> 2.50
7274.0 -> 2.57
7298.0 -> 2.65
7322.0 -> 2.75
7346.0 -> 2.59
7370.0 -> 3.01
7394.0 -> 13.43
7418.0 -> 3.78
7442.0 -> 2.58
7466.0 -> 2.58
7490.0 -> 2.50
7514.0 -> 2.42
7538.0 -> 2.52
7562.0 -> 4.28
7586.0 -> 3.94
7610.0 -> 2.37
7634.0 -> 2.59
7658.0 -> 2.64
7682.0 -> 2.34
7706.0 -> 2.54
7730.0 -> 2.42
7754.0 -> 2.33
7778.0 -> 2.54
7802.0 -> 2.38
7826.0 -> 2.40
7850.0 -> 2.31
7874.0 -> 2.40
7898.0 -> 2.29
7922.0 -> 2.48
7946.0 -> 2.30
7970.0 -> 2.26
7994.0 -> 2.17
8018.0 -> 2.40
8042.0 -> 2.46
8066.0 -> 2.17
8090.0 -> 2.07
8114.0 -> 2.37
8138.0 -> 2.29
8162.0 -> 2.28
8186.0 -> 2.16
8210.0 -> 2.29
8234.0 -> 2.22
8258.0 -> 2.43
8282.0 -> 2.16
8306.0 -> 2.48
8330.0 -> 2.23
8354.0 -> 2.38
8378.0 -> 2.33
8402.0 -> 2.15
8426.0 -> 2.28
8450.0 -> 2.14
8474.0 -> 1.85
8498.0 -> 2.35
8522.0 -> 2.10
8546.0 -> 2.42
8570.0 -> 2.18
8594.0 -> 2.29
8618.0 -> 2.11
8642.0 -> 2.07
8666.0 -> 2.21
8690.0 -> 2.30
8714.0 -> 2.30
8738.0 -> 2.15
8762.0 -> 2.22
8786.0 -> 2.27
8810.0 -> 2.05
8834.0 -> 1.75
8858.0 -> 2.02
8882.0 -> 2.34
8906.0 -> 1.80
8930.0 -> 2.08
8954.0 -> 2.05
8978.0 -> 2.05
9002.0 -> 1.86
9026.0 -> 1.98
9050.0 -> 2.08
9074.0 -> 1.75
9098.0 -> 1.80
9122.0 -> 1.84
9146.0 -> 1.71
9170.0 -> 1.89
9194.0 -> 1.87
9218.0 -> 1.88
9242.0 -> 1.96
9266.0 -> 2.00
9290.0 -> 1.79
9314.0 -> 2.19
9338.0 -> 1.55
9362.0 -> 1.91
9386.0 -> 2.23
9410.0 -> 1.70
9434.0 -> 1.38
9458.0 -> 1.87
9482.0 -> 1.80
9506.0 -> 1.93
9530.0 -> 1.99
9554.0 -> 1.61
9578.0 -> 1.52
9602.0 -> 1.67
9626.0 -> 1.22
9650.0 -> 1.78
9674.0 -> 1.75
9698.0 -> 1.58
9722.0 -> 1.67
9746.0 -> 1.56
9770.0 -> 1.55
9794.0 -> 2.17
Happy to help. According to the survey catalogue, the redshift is 0.127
